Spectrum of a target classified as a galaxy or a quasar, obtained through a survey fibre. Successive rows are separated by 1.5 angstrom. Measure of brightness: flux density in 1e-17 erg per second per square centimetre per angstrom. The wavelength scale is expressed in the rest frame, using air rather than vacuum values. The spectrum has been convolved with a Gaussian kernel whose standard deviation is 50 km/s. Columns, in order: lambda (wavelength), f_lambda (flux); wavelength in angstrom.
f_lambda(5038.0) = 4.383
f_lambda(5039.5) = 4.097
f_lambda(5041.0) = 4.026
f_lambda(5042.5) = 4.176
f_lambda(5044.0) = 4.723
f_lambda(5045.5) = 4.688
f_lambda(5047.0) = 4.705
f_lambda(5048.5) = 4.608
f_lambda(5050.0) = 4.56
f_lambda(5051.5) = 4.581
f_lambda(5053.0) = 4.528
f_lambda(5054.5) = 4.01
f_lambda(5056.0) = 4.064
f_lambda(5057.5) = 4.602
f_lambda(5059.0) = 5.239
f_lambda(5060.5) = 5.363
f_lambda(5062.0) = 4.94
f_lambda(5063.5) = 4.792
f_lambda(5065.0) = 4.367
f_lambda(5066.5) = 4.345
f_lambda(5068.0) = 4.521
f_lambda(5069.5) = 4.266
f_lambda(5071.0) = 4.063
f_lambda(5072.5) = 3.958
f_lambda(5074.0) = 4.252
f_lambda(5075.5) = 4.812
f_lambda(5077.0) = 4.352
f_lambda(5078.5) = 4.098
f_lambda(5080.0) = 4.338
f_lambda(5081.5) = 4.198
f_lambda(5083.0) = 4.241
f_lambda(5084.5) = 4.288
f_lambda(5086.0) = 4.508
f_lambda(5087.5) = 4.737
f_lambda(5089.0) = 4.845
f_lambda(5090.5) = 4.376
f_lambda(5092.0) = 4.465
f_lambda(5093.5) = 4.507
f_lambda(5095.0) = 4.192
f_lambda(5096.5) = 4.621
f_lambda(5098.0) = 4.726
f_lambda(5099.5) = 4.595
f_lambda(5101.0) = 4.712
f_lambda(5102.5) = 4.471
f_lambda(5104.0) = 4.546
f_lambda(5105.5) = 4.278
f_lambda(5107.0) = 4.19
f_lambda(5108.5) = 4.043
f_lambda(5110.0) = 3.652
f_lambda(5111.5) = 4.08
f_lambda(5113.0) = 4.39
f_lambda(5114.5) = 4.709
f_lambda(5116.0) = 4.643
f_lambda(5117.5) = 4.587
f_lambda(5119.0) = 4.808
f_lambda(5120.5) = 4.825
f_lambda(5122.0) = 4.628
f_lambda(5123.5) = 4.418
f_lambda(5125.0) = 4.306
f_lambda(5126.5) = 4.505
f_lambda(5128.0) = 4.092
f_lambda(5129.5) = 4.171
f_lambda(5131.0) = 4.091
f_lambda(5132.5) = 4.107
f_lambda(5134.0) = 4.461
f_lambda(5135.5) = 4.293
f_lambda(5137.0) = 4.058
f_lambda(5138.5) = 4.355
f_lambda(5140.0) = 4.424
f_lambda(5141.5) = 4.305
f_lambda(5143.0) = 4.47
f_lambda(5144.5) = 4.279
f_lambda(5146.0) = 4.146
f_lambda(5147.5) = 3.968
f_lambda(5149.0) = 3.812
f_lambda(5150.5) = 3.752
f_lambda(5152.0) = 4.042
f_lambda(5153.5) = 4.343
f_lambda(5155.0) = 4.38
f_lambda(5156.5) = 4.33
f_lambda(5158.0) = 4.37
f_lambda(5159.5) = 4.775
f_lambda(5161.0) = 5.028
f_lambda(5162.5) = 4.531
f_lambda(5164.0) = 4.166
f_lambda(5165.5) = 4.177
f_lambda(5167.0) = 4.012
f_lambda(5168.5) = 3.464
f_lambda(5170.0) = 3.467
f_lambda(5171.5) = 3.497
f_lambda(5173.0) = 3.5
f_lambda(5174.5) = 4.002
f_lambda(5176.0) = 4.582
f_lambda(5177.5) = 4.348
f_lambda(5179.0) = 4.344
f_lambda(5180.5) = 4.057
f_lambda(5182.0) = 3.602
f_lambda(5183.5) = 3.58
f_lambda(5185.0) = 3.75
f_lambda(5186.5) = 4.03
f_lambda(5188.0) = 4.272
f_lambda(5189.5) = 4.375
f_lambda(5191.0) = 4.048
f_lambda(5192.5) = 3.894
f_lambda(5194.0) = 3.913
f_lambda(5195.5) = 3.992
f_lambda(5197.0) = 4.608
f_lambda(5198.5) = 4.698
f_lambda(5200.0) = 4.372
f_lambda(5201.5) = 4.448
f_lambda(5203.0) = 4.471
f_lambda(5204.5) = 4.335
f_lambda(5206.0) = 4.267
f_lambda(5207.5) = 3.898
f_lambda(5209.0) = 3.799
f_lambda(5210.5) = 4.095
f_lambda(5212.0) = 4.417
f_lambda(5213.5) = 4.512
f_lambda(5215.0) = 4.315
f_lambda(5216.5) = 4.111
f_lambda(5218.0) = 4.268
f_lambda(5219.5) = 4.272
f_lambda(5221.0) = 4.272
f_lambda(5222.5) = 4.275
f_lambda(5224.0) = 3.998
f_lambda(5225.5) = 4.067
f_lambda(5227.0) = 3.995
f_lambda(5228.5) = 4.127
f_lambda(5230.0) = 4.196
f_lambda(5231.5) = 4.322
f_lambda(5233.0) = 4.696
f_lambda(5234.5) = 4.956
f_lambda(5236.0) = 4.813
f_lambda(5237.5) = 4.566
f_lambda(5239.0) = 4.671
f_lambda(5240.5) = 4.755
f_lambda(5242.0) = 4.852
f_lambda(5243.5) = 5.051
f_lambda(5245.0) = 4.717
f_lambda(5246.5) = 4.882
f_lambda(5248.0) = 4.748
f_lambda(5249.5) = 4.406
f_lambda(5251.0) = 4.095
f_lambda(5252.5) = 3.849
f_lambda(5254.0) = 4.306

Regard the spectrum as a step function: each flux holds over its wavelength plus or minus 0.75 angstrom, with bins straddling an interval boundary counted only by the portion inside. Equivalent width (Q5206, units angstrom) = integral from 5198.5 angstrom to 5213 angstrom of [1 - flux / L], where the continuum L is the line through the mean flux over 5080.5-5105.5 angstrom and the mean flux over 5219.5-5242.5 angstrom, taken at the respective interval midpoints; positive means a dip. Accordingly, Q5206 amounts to 0.58 angstrom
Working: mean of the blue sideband 4.49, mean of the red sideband 4.43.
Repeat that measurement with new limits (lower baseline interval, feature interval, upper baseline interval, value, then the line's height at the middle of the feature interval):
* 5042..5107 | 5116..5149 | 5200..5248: 0.9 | 4.46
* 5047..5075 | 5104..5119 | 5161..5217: 0.1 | 4.36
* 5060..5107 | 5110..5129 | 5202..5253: -0.1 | 4.45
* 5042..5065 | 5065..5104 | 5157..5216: 0.9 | 4.52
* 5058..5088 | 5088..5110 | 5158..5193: -0.3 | 4.38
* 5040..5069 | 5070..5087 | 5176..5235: 0.8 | 4.51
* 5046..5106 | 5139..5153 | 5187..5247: 0.9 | 4.43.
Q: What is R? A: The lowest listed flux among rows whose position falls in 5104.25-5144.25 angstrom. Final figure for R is 3.652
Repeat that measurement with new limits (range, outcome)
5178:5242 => 3.58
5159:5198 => 3.464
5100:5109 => 4.043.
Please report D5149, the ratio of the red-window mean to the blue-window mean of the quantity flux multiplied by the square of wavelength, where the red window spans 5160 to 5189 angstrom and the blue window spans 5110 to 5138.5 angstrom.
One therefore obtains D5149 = 0.94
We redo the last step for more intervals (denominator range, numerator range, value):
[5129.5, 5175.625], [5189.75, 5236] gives 1.05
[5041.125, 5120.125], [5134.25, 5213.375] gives 0.97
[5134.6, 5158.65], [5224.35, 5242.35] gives 1.10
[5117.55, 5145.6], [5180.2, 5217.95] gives 0.98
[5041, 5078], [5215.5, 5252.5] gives 1.06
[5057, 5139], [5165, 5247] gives 1.00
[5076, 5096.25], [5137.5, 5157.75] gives 0.98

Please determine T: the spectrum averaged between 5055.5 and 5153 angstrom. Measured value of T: 4.39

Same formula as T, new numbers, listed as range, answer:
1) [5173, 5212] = 4.14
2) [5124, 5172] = 4.2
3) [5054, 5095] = 4.46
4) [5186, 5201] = 4.23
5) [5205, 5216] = 4.19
